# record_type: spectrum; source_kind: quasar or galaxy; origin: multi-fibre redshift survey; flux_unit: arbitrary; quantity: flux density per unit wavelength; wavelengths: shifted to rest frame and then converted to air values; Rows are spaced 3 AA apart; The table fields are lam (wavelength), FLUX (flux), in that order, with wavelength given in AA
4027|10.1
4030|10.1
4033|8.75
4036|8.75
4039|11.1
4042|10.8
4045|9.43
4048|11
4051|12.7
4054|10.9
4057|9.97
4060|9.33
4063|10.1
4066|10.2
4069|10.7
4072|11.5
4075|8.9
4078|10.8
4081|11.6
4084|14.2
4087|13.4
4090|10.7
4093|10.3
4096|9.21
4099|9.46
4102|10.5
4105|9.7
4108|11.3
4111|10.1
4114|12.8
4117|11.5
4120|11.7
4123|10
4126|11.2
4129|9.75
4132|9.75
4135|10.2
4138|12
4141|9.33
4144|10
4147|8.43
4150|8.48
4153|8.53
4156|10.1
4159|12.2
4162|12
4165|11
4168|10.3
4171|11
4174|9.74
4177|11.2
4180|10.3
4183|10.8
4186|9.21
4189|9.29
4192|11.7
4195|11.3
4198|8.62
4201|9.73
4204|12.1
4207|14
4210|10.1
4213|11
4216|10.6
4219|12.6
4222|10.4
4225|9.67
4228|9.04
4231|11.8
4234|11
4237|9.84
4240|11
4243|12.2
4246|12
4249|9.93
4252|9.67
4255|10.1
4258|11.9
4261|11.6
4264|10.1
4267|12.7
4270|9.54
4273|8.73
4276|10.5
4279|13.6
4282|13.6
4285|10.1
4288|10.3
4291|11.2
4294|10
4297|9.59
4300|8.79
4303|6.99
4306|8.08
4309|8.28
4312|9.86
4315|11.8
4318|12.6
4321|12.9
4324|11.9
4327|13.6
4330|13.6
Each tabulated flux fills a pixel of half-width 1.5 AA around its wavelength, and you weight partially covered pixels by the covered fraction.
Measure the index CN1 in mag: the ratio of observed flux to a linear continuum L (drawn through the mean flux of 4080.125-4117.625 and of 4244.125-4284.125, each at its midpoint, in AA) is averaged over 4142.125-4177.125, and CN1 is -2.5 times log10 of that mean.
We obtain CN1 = 0.092 mag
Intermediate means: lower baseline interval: 11.1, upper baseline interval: 11.1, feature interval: 10.2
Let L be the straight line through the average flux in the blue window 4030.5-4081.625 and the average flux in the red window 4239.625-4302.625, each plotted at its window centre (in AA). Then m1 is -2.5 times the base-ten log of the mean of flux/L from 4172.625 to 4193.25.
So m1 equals 0.029 mag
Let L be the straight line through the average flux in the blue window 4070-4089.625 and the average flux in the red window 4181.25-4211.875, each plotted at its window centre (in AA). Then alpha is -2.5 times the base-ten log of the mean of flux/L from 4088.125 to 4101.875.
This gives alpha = 0.146 mag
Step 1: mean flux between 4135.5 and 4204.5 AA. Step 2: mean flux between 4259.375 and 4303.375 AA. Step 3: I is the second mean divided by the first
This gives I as 1.03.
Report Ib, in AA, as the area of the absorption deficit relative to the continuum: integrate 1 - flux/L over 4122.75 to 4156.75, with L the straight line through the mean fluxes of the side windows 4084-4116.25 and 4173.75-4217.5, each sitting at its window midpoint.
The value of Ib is 3.2 AA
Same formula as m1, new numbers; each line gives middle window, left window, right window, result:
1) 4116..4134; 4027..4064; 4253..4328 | -0.02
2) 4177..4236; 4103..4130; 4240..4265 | 0.02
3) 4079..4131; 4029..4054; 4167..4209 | -0.05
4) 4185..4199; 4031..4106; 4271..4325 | 0.04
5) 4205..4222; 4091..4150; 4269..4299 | -0.10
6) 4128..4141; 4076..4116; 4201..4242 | 0.07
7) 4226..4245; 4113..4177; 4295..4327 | -0.05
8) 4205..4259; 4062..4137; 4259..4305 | -0.04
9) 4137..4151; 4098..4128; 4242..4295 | 0.13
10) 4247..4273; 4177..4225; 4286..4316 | -0.06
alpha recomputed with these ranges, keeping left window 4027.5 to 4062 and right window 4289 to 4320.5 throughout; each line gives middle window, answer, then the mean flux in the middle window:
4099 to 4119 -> -0.08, 10.9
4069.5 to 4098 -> -0.10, 11.1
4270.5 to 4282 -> -0.13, 11.2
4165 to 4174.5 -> -0.05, 10.5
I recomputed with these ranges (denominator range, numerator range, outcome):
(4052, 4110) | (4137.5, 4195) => 0.96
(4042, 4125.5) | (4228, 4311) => 0.97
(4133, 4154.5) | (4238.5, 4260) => 1.15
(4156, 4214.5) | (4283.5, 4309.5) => 0.86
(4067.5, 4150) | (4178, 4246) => 1.01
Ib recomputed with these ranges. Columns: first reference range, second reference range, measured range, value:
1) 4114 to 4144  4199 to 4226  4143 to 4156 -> 2.20 AA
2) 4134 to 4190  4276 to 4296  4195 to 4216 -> -0.61 AA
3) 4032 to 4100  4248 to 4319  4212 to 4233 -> -0.56 AA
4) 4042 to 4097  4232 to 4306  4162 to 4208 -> -0.01 AA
